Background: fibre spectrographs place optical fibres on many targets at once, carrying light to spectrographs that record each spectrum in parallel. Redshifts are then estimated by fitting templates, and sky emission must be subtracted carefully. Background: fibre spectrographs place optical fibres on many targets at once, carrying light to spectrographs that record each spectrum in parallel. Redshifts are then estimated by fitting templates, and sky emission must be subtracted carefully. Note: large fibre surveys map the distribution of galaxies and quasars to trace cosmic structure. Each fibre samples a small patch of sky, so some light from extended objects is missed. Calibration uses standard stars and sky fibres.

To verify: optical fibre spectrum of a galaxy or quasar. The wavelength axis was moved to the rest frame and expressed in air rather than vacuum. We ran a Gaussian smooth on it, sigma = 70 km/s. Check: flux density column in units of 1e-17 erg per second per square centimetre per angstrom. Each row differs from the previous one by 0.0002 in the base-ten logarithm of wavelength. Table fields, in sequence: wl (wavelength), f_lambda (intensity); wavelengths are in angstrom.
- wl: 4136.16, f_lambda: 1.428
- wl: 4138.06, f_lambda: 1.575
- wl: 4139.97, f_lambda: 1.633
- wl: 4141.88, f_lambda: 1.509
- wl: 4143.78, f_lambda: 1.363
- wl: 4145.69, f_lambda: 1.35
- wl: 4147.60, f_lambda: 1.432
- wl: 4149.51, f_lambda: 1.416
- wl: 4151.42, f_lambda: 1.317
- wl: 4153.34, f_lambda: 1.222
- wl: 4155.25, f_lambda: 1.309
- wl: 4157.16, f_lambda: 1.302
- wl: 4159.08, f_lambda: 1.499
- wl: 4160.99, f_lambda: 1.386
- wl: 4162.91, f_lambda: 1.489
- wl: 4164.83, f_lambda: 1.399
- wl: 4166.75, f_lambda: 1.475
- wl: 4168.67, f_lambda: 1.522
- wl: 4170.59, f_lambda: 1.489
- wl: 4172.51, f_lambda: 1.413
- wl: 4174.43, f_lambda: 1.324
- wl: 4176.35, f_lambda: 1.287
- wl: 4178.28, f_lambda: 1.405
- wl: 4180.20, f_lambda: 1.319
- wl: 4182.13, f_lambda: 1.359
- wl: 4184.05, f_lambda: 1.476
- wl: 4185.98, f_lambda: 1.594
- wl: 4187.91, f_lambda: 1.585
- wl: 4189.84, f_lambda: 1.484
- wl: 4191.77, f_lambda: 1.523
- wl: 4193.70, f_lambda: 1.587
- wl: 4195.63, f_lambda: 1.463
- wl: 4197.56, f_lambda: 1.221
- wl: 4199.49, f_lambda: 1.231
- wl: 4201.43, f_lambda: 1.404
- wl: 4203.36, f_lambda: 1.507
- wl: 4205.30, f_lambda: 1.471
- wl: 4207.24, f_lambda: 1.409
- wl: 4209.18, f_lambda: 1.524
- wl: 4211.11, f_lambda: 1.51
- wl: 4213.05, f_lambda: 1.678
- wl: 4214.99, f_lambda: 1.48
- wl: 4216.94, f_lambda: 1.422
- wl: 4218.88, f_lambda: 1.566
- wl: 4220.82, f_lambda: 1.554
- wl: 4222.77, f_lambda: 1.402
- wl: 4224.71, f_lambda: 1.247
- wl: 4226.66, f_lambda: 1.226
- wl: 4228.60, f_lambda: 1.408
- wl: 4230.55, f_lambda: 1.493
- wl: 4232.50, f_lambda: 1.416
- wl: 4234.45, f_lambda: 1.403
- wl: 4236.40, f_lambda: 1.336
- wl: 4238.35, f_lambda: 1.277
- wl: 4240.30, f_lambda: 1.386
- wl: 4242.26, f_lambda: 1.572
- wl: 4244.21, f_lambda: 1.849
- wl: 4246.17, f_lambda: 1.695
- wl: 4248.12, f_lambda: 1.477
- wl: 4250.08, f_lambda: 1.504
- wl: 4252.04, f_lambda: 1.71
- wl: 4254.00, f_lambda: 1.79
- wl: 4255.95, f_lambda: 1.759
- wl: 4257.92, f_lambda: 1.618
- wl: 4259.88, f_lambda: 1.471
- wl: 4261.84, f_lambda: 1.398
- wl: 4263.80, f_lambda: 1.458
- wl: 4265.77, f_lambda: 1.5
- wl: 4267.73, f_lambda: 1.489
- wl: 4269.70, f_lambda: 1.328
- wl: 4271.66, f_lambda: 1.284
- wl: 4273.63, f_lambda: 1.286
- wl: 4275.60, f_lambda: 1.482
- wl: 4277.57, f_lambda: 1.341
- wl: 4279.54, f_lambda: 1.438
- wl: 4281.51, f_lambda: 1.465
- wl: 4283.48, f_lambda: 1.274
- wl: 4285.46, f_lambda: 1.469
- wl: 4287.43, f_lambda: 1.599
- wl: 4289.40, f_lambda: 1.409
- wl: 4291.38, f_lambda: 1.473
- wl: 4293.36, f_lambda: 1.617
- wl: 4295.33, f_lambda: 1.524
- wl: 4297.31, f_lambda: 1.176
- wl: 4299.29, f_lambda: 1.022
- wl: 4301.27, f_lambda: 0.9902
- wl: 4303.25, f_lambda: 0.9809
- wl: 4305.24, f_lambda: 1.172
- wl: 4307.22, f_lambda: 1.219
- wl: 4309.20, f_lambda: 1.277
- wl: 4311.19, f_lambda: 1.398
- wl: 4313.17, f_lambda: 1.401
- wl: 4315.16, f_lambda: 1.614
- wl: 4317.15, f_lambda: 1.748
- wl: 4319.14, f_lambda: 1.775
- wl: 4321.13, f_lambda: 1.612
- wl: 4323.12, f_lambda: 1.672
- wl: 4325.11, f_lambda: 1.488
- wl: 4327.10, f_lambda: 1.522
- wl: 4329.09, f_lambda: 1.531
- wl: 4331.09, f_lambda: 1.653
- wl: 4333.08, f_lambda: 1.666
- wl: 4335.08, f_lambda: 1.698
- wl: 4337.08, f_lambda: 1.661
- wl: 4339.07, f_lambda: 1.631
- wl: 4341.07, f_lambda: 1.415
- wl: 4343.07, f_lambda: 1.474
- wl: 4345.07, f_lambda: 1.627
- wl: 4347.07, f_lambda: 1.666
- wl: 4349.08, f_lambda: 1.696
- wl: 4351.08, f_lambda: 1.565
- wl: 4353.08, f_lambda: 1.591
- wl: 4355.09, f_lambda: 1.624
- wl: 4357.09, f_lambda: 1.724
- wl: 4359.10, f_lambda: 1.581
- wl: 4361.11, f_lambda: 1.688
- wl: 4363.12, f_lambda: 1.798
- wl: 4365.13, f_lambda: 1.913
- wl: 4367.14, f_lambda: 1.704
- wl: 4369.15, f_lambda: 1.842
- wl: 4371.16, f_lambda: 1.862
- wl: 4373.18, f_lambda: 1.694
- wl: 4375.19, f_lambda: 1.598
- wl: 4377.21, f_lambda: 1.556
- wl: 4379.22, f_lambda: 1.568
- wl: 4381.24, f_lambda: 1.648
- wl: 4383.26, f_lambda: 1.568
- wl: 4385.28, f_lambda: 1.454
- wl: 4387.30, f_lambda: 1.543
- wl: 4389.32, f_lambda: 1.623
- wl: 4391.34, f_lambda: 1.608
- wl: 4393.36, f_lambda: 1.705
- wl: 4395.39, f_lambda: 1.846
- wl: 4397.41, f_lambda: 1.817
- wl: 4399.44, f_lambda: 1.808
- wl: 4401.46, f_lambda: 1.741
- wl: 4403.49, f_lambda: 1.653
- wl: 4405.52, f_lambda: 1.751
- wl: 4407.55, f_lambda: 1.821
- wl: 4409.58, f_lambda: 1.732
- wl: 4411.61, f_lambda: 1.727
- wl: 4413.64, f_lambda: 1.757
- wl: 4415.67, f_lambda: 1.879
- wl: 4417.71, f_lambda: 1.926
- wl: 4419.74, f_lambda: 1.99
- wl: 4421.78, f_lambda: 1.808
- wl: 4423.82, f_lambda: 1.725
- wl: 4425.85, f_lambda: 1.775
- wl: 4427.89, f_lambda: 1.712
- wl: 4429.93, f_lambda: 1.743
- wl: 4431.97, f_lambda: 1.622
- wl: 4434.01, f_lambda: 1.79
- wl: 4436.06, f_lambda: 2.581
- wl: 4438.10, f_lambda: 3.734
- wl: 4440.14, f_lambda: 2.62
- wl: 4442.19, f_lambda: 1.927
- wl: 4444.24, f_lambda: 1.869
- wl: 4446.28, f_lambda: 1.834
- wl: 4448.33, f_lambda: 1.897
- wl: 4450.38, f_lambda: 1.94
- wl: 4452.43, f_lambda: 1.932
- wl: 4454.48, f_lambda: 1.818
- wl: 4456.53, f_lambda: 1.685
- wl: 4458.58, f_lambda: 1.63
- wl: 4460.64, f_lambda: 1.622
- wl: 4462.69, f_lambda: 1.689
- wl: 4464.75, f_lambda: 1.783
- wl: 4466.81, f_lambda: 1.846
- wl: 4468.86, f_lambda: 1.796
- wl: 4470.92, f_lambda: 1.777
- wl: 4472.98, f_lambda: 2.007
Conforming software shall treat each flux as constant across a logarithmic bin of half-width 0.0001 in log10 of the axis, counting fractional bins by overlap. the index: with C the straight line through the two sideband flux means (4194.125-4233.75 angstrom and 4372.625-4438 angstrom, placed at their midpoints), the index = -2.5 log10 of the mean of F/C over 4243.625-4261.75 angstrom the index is -0.09 mag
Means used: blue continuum 1.43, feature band 1.64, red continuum 1.77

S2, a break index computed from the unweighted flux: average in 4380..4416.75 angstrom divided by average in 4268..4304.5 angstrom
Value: 1.3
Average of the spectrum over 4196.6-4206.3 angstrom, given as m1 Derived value 1.37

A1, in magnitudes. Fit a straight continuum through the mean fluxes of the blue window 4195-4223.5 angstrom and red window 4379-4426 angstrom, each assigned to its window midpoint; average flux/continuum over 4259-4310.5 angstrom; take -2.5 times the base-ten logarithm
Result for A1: 0.16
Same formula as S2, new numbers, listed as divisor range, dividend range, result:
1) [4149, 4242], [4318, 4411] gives 1.17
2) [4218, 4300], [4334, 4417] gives 1.15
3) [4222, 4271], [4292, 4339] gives 0.98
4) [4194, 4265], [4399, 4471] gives 1.27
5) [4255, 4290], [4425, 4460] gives 1.38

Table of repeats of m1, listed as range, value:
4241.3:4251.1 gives 1.62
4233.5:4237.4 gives 1.37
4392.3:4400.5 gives 1.79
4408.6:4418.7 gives 1.8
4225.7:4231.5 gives 1.38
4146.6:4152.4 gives 1.39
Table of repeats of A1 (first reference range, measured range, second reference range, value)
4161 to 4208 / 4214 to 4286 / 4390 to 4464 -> 0.06 mag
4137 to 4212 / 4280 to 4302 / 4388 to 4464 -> 0.19 mag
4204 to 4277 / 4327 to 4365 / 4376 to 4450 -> 0.05 mag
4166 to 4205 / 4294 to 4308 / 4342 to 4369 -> 0.34 mag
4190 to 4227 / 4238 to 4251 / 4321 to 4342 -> -0.04 mag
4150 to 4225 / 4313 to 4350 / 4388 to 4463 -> 0.06 mag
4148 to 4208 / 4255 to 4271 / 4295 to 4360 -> -0.03 mag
